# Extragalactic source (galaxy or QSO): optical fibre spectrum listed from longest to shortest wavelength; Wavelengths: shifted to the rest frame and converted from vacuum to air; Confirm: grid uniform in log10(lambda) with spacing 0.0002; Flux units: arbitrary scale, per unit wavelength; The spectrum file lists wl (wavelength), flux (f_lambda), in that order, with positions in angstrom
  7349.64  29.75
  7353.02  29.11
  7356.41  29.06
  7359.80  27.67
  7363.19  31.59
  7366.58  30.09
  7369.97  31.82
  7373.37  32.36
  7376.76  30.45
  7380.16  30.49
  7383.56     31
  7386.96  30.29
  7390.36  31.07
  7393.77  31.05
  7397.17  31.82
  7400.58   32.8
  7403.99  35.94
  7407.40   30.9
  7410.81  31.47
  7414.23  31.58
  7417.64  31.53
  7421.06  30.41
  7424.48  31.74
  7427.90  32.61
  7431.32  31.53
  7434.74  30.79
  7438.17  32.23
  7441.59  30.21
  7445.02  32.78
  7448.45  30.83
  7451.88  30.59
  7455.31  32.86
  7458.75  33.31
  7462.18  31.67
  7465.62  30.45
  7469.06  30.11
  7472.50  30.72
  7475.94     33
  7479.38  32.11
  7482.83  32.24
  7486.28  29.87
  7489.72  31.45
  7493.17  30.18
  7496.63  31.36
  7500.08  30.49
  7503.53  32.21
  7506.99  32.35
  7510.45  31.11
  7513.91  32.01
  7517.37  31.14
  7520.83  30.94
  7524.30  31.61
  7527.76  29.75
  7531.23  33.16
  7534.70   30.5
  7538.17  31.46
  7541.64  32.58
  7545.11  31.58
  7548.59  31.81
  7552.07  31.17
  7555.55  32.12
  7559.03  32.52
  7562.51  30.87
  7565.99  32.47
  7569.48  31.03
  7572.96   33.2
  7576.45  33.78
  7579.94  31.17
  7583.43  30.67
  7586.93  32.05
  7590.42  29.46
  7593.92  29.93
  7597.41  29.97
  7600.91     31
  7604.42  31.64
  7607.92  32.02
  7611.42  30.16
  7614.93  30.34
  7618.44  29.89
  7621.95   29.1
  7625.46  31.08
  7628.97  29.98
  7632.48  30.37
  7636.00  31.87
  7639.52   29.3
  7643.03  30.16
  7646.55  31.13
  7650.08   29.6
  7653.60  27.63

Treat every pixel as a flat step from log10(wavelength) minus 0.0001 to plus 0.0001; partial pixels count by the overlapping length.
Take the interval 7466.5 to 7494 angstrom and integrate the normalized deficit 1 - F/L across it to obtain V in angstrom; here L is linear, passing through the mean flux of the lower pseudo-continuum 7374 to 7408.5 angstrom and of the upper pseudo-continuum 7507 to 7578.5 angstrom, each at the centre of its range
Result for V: 0.42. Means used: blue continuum 31.6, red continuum 31.8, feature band 31.2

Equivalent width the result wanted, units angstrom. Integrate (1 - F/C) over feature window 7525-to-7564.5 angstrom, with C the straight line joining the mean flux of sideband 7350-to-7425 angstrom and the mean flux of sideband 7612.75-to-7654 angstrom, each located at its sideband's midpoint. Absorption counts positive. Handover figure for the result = -1.5 angstrom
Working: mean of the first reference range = 31.1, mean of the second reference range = 30.1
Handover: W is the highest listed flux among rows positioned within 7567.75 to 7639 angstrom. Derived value 33.78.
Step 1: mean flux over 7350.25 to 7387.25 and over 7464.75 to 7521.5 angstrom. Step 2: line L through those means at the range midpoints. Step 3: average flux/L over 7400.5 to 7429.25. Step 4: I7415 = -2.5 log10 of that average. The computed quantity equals -0.05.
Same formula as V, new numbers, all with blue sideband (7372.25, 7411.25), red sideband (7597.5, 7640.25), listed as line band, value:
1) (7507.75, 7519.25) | -0.2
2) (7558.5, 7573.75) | -0.5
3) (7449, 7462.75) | -0.3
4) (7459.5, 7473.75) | 0.2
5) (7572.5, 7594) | -0.5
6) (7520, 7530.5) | 0.0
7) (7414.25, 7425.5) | 0.1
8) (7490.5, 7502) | 0.1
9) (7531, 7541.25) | -0.2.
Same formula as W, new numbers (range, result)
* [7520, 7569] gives 33.16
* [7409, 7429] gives 32.61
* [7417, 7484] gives 33.31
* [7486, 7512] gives 32.35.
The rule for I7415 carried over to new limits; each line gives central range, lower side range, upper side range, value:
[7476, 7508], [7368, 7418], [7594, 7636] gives -0.01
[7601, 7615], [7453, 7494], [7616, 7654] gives -0.03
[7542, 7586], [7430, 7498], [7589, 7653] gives -0.04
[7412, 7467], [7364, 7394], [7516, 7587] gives -0.01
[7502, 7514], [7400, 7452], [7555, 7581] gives 0.00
